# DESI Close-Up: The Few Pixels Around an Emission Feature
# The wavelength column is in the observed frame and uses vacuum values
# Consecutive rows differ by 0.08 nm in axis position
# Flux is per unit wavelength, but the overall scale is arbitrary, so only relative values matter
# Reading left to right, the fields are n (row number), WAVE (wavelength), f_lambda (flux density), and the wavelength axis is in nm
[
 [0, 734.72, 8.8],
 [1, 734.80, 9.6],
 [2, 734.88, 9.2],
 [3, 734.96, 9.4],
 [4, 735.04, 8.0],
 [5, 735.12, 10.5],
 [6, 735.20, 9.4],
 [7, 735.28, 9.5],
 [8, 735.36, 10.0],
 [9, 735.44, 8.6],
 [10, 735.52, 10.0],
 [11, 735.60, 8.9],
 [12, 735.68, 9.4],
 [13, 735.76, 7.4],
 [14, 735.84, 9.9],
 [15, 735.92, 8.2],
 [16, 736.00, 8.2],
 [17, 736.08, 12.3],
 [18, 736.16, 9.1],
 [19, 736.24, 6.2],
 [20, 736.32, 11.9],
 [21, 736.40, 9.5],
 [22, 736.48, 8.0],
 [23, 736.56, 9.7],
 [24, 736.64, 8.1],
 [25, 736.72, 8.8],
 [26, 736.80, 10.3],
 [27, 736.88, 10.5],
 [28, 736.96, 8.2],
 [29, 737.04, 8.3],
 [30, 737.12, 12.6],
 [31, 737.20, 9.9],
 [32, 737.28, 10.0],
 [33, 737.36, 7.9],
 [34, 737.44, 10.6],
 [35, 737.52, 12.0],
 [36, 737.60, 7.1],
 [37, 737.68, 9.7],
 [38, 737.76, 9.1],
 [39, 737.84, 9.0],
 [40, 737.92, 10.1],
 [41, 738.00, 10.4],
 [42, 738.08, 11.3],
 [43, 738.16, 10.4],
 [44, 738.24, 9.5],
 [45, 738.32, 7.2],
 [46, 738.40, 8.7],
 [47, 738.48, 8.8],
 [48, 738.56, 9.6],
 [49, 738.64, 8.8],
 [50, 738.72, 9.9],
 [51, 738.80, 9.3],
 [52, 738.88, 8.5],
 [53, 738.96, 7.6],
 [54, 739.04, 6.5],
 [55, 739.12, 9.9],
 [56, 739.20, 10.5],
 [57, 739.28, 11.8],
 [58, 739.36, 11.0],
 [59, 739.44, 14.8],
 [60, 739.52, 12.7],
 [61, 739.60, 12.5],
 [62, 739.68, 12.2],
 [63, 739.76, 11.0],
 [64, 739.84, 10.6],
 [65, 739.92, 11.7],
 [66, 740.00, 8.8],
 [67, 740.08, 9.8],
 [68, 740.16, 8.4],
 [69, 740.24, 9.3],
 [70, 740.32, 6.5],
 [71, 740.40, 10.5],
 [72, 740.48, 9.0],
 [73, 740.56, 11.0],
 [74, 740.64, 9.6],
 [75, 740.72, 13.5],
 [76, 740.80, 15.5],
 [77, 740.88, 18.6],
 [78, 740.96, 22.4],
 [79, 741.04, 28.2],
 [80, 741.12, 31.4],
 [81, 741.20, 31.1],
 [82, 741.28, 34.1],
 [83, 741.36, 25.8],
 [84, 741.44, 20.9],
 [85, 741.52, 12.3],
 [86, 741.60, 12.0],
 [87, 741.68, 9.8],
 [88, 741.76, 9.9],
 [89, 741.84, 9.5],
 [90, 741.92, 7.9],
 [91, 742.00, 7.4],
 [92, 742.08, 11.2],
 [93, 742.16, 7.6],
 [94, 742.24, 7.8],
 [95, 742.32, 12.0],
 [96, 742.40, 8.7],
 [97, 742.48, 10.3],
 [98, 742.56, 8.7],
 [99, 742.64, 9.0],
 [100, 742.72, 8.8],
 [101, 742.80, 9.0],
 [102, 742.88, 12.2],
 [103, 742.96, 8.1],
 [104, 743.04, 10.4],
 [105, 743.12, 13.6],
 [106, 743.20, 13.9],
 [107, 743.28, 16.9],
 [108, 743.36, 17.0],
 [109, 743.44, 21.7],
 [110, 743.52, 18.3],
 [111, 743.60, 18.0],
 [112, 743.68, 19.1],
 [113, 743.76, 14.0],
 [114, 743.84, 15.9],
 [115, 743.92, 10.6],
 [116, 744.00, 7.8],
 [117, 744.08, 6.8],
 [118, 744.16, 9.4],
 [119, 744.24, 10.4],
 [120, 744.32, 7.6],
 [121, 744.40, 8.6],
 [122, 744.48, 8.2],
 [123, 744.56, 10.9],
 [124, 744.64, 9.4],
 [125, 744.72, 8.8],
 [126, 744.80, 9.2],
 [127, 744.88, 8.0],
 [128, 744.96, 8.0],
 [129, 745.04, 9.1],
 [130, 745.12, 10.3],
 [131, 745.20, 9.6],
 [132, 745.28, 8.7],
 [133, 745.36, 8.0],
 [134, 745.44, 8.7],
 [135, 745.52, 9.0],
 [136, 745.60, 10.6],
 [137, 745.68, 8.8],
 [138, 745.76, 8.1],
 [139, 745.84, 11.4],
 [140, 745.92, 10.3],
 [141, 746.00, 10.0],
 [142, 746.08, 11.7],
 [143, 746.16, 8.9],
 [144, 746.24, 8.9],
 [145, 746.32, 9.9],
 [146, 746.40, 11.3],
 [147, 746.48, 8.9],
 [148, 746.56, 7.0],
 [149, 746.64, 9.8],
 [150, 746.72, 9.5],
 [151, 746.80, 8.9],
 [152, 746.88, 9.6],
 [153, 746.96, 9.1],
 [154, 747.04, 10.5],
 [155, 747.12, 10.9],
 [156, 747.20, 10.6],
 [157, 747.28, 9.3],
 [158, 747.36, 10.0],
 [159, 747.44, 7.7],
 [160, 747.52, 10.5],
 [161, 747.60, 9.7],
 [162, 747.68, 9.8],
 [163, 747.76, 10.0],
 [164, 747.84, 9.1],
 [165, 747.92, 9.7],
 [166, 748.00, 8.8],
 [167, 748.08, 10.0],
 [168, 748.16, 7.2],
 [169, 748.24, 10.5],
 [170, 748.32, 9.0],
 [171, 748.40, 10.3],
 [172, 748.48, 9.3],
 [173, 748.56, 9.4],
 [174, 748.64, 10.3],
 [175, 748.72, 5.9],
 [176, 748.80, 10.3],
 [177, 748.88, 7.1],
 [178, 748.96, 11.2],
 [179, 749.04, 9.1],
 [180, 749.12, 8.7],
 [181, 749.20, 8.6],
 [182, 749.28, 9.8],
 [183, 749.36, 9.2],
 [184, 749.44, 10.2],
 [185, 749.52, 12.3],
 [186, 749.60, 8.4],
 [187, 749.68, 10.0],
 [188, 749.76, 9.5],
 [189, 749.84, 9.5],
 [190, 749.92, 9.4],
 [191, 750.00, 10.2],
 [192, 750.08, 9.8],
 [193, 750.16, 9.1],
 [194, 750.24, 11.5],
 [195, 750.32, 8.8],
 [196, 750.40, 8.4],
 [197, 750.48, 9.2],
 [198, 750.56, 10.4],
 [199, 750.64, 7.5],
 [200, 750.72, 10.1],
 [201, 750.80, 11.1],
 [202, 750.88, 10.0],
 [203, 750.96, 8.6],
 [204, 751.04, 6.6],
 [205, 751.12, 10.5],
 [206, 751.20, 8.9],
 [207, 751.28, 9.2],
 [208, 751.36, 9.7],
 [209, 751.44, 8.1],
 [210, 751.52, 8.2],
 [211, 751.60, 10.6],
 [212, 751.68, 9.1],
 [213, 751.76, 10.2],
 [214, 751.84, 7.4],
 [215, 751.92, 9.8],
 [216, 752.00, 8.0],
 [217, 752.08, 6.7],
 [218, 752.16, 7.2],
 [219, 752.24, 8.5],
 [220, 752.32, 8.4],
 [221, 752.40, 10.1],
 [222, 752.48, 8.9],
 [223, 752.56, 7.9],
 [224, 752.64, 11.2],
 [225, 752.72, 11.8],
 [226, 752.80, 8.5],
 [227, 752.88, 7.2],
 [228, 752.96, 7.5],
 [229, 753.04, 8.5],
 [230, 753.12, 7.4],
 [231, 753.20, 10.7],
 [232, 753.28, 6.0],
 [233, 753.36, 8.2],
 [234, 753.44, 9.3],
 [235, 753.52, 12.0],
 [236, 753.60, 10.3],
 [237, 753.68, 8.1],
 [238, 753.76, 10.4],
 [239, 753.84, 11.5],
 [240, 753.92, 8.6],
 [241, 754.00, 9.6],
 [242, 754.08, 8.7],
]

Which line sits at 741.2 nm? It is H-alpha 6563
